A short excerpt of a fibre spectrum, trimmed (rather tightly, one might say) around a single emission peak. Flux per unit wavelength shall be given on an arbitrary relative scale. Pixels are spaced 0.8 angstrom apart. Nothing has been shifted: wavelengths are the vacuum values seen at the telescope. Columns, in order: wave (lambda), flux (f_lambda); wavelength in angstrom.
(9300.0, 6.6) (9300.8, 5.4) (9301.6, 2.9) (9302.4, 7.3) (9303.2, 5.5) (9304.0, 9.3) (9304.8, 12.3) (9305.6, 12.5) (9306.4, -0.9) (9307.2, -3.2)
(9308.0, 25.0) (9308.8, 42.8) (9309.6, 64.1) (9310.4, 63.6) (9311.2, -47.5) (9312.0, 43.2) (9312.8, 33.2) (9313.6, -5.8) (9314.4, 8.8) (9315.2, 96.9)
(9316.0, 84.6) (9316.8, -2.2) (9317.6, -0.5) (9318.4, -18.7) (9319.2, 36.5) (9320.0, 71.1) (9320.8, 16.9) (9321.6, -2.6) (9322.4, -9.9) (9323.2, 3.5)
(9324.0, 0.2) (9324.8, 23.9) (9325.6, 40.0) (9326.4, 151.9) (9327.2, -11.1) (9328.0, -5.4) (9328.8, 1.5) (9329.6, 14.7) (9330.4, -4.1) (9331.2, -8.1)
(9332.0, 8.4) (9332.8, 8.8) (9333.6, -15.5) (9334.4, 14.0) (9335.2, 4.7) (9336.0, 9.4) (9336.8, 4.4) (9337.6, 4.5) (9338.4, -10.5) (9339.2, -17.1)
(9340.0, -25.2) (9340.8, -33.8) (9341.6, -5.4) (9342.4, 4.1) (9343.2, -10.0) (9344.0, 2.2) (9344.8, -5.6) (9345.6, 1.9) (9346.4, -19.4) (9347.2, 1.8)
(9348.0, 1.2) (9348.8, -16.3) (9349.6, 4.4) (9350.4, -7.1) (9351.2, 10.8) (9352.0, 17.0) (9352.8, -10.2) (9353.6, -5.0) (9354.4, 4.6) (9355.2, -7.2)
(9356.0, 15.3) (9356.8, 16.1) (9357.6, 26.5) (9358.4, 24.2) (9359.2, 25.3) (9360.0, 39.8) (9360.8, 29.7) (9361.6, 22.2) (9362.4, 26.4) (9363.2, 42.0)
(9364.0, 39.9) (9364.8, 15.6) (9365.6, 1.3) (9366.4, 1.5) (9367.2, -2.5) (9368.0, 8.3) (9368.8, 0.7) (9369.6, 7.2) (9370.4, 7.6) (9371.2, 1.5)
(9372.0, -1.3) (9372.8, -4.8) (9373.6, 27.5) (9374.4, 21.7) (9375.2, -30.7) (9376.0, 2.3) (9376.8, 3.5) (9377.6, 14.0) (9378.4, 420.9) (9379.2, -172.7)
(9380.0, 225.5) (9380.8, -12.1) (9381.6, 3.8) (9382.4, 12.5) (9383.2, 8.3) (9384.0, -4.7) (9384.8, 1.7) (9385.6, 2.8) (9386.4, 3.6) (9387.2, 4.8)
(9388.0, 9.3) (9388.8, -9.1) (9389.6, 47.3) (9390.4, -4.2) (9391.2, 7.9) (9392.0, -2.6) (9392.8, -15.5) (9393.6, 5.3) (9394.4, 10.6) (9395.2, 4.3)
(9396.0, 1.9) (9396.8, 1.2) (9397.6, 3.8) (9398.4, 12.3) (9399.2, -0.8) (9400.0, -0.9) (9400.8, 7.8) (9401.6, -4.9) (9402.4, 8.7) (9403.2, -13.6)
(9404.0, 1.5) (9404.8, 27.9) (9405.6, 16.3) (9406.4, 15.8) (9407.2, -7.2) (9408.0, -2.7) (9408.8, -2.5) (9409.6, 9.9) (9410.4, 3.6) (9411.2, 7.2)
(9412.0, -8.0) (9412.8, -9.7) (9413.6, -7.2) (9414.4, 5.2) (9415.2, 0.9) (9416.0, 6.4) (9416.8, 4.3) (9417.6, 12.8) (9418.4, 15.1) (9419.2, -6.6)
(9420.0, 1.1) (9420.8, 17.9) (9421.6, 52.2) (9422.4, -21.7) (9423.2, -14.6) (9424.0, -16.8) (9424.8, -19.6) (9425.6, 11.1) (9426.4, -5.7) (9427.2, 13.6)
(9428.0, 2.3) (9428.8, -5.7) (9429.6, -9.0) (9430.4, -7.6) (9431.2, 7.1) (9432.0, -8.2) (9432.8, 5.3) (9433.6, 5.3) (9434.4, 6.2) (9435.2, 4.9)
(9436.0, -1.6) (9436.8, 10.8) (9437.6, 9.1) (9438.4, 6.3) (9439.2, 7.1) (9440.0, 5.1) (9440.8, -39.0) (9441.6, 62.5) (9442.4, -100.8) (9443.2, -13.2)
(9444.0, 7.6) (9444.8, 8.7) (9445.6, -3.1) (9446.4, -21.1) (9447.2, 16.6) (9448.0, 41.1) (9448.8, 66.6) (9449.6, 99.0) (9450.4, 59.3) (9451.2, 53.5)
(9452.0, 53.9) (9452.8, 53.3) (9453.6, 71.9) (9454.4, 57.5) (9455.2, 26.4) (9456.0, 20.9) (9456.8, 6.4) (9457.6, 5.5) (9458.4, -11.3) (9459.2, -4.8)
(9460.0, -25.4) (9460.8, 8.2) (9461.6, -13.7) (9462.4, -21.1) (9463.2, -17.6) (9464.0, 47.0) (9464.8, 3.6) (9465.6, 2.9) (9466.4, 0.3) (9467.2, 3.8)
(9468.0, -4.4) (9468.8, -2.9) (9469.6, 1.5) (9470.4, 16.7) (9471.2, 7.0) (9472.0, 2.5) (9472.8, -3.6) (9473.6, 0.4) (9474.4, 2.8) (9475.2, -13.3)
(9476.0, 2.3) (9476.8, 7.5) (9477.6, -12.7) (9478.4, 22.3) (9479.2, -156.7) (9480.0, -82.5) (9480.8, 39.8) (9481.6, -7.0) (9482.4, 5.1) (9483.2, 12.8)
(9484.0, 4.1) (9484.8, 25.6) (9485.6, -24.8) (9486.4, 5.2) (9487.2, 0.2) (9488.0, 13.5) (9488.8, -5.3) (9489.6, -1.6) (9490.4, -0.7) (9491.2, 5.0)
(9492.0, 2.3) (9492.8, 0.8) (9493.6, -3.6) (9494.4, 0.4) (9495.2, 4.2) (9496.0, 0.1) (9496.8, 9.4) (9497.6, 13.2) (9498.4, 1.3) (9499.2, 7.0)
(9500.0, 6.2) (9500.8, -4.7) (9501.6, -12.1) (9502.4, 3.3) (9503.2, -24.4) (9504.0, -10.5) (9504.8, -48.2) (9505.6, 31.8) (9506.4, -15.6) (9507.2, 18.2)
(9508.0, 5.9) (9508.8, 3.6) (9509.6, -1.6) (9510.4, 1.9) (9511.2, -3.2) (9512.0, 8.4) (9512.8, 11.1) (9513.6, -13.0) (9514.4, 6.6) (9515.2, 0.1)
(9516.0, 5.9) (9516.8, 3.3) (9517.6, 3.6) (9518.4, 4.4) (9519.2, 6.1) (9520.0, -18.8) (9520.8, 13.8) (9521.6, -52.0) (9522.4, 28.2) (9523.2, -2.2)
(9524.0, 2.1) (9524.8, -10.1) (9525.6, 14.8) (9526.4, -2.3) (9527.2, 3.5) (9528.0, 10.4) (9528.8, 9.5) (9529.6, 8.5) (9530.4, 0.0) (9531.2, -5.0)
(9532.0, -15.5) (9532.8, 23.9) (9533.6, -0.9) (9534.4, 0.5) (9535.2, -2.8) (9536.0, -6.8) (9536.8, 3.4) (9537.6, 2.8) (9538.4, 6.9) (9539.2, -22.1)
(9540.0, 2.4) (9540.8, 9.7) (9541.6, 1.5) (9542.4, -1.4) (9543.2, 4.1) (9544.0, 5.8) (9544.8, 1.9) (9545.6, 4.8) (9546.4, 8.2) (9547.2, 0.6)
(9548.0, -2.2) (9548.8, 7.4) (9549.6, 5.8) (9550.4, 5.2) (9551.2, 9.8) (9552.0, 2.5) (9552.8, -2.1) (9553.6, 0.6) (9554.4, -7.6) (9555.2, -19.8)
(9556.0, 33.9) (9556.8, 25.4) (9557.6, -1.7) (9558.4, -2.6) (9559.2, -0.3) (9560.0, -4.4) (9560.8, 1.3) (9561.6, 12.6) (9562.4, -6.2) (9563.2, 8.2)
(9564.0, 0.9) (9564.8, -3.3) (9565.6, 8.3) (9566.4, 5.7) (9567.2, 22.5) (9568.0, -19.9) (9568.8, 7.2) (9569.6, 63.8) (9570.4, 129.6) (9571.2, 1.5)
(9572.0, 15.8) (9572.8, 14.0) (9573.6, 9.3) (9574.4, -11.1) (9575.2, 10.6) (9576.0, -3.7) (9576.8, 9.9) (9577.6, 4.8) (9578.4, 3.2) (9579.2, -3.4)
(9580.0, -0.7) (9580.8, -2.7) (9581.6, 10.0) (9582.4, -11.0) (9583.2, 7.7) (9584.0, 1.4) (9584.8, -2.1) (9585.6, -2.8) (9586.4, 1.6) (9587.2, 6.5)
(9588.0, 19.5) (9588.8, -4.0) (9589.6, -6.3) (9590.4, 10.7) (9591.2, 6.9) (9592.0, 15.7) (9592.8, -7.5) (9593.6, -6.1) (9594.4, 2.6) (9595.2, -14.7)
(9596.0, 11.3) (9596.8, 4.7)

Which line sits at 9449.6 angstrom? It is [O III] 5007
